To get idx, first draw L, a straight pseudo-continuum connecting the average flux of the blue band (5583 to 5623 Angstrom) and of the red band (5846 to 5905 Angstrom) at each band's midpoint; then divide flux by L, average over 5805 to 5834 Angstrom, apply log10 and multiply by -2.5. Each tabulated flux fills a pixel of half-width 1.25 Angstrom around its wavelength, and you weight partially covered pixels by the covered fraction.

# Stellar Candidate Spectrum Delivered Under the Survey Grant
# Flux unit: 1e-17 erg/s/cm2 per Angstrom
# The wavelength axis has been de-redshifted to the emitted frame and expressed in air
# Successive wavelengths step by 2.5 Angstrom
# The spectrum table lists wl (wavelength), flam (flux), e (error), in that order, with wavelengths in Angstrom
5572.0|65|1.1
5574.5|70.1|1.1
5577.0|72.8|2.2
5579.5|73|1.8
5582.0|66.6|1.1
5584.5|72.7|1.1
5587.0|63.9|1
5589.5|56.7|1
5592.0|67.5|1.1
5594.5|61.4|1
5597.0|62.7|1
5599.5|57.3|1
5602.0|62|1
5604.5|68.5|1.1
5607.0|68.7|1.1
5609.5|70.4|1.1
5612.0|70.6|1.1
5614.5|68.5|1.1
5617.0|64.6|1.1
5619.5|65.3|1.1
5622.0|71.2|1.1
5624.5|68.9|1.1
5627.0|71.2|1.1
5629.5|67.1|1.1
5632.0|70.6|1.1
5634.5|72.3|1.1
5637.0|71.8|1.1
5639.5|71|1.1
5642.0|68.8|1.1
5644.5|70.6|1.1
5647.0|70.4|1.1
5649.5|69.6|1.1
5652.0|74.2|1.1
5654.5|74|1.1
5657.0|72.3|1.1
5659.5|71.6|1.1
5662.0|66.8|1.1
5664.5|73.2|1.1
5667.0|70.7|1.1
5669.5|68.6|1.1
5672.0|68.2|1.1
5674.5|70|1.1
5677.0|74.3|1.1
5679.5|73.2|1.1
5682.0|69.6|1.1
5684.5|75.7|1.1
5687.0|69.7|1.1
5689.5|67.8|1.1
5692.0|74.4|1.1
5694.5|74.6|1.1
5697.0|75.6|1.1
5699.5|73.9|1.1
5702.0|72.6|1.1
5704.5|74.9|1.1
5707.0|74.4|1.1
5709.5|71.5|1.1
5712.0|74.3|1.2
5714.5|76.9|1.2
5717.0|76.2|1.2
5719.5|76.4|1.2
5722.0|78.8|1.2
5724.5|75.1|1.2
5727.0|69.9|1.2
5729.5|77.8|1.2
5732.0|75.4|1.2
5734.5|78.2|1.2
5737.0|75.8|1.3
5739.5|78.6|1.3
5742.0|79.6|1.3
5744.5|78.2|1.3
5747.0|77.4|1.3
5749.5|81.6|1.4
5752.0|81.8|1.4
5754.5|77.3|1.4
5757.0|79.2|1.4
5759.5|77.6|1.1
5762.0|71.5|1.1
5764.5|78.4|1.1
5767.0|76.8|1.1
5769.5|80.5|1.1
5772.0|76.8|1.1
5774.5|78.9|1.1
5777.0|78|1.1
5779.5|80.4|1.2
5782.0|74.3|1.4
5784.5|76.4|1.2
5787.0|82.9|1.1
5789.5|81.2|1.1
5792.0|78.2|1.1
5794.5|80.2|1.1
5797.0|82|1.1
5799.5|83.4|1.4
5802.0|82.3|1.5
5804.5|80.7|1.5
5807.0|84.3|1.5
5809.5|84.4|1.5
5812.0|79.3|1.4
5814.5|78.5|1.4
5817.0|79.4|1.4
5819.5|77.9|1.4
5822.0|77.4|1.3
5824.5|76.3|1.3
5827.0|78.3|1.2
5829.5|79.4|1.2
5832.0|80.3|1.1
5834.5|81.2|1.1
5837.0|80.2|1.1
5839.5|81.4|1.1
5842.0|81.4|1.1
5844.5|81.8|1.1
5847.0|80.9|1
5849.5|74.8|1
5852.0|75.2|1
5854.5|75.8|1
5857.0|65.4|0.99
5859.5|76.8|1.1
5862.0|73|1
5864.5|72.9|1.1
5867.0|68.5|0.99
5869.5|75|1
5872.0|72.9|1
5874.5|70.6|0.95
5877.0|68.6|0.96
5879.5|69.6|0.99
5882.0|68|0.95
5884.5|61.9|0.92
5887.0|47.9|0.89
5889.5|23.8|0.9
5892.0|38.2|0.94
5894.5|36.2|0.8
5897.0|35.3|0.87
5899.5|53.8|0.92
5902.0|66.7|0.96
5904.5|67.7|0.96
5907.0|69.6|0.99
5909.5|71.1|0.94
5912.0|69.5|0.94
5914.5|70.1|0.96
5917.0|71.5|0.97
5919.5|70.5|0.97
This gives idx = -0.24 mag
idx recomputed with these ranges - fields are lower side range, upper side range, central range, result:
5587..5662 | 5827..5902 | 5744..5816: -0.17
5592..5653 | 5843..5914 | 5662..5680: -0.05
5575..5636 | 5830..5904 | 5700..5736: -0.12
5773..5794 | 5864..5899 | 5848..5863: -0.17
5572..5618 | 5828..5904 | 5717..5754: -0.16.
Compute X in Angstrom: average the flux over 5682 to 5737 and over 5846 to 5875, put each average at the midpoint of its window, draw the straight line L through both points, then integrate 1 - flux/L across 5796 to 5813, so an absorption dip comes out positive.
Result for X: -2.0 Angstrom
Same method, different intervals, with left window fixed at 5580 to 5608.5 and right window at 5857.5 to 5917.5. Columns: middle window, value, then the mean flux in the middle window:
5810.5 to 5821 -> -2.7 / 78.9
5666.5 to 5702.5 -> -4.5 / 71.9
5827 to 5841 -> -3.9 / 80.3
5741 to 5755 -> -3.5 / 79.4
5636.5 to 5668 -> -3.4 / 71.1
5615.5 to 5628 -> -0.7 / 68.2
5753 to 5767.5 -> -3.1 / 76.9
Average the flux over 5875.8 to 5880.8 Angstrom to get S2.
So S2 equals 69.1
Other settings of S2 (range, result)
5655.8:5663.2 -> 70.2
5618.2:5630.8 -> 68.7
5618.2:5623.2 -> 68.2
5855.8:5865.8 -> 72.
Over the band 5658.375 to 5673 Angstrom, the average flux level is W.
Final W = 69.9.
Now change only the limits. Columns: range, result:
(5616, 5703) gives 71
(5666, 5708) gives 72.2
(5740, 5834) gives 79.2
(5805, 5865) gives 78.3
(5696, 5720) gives 74.6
